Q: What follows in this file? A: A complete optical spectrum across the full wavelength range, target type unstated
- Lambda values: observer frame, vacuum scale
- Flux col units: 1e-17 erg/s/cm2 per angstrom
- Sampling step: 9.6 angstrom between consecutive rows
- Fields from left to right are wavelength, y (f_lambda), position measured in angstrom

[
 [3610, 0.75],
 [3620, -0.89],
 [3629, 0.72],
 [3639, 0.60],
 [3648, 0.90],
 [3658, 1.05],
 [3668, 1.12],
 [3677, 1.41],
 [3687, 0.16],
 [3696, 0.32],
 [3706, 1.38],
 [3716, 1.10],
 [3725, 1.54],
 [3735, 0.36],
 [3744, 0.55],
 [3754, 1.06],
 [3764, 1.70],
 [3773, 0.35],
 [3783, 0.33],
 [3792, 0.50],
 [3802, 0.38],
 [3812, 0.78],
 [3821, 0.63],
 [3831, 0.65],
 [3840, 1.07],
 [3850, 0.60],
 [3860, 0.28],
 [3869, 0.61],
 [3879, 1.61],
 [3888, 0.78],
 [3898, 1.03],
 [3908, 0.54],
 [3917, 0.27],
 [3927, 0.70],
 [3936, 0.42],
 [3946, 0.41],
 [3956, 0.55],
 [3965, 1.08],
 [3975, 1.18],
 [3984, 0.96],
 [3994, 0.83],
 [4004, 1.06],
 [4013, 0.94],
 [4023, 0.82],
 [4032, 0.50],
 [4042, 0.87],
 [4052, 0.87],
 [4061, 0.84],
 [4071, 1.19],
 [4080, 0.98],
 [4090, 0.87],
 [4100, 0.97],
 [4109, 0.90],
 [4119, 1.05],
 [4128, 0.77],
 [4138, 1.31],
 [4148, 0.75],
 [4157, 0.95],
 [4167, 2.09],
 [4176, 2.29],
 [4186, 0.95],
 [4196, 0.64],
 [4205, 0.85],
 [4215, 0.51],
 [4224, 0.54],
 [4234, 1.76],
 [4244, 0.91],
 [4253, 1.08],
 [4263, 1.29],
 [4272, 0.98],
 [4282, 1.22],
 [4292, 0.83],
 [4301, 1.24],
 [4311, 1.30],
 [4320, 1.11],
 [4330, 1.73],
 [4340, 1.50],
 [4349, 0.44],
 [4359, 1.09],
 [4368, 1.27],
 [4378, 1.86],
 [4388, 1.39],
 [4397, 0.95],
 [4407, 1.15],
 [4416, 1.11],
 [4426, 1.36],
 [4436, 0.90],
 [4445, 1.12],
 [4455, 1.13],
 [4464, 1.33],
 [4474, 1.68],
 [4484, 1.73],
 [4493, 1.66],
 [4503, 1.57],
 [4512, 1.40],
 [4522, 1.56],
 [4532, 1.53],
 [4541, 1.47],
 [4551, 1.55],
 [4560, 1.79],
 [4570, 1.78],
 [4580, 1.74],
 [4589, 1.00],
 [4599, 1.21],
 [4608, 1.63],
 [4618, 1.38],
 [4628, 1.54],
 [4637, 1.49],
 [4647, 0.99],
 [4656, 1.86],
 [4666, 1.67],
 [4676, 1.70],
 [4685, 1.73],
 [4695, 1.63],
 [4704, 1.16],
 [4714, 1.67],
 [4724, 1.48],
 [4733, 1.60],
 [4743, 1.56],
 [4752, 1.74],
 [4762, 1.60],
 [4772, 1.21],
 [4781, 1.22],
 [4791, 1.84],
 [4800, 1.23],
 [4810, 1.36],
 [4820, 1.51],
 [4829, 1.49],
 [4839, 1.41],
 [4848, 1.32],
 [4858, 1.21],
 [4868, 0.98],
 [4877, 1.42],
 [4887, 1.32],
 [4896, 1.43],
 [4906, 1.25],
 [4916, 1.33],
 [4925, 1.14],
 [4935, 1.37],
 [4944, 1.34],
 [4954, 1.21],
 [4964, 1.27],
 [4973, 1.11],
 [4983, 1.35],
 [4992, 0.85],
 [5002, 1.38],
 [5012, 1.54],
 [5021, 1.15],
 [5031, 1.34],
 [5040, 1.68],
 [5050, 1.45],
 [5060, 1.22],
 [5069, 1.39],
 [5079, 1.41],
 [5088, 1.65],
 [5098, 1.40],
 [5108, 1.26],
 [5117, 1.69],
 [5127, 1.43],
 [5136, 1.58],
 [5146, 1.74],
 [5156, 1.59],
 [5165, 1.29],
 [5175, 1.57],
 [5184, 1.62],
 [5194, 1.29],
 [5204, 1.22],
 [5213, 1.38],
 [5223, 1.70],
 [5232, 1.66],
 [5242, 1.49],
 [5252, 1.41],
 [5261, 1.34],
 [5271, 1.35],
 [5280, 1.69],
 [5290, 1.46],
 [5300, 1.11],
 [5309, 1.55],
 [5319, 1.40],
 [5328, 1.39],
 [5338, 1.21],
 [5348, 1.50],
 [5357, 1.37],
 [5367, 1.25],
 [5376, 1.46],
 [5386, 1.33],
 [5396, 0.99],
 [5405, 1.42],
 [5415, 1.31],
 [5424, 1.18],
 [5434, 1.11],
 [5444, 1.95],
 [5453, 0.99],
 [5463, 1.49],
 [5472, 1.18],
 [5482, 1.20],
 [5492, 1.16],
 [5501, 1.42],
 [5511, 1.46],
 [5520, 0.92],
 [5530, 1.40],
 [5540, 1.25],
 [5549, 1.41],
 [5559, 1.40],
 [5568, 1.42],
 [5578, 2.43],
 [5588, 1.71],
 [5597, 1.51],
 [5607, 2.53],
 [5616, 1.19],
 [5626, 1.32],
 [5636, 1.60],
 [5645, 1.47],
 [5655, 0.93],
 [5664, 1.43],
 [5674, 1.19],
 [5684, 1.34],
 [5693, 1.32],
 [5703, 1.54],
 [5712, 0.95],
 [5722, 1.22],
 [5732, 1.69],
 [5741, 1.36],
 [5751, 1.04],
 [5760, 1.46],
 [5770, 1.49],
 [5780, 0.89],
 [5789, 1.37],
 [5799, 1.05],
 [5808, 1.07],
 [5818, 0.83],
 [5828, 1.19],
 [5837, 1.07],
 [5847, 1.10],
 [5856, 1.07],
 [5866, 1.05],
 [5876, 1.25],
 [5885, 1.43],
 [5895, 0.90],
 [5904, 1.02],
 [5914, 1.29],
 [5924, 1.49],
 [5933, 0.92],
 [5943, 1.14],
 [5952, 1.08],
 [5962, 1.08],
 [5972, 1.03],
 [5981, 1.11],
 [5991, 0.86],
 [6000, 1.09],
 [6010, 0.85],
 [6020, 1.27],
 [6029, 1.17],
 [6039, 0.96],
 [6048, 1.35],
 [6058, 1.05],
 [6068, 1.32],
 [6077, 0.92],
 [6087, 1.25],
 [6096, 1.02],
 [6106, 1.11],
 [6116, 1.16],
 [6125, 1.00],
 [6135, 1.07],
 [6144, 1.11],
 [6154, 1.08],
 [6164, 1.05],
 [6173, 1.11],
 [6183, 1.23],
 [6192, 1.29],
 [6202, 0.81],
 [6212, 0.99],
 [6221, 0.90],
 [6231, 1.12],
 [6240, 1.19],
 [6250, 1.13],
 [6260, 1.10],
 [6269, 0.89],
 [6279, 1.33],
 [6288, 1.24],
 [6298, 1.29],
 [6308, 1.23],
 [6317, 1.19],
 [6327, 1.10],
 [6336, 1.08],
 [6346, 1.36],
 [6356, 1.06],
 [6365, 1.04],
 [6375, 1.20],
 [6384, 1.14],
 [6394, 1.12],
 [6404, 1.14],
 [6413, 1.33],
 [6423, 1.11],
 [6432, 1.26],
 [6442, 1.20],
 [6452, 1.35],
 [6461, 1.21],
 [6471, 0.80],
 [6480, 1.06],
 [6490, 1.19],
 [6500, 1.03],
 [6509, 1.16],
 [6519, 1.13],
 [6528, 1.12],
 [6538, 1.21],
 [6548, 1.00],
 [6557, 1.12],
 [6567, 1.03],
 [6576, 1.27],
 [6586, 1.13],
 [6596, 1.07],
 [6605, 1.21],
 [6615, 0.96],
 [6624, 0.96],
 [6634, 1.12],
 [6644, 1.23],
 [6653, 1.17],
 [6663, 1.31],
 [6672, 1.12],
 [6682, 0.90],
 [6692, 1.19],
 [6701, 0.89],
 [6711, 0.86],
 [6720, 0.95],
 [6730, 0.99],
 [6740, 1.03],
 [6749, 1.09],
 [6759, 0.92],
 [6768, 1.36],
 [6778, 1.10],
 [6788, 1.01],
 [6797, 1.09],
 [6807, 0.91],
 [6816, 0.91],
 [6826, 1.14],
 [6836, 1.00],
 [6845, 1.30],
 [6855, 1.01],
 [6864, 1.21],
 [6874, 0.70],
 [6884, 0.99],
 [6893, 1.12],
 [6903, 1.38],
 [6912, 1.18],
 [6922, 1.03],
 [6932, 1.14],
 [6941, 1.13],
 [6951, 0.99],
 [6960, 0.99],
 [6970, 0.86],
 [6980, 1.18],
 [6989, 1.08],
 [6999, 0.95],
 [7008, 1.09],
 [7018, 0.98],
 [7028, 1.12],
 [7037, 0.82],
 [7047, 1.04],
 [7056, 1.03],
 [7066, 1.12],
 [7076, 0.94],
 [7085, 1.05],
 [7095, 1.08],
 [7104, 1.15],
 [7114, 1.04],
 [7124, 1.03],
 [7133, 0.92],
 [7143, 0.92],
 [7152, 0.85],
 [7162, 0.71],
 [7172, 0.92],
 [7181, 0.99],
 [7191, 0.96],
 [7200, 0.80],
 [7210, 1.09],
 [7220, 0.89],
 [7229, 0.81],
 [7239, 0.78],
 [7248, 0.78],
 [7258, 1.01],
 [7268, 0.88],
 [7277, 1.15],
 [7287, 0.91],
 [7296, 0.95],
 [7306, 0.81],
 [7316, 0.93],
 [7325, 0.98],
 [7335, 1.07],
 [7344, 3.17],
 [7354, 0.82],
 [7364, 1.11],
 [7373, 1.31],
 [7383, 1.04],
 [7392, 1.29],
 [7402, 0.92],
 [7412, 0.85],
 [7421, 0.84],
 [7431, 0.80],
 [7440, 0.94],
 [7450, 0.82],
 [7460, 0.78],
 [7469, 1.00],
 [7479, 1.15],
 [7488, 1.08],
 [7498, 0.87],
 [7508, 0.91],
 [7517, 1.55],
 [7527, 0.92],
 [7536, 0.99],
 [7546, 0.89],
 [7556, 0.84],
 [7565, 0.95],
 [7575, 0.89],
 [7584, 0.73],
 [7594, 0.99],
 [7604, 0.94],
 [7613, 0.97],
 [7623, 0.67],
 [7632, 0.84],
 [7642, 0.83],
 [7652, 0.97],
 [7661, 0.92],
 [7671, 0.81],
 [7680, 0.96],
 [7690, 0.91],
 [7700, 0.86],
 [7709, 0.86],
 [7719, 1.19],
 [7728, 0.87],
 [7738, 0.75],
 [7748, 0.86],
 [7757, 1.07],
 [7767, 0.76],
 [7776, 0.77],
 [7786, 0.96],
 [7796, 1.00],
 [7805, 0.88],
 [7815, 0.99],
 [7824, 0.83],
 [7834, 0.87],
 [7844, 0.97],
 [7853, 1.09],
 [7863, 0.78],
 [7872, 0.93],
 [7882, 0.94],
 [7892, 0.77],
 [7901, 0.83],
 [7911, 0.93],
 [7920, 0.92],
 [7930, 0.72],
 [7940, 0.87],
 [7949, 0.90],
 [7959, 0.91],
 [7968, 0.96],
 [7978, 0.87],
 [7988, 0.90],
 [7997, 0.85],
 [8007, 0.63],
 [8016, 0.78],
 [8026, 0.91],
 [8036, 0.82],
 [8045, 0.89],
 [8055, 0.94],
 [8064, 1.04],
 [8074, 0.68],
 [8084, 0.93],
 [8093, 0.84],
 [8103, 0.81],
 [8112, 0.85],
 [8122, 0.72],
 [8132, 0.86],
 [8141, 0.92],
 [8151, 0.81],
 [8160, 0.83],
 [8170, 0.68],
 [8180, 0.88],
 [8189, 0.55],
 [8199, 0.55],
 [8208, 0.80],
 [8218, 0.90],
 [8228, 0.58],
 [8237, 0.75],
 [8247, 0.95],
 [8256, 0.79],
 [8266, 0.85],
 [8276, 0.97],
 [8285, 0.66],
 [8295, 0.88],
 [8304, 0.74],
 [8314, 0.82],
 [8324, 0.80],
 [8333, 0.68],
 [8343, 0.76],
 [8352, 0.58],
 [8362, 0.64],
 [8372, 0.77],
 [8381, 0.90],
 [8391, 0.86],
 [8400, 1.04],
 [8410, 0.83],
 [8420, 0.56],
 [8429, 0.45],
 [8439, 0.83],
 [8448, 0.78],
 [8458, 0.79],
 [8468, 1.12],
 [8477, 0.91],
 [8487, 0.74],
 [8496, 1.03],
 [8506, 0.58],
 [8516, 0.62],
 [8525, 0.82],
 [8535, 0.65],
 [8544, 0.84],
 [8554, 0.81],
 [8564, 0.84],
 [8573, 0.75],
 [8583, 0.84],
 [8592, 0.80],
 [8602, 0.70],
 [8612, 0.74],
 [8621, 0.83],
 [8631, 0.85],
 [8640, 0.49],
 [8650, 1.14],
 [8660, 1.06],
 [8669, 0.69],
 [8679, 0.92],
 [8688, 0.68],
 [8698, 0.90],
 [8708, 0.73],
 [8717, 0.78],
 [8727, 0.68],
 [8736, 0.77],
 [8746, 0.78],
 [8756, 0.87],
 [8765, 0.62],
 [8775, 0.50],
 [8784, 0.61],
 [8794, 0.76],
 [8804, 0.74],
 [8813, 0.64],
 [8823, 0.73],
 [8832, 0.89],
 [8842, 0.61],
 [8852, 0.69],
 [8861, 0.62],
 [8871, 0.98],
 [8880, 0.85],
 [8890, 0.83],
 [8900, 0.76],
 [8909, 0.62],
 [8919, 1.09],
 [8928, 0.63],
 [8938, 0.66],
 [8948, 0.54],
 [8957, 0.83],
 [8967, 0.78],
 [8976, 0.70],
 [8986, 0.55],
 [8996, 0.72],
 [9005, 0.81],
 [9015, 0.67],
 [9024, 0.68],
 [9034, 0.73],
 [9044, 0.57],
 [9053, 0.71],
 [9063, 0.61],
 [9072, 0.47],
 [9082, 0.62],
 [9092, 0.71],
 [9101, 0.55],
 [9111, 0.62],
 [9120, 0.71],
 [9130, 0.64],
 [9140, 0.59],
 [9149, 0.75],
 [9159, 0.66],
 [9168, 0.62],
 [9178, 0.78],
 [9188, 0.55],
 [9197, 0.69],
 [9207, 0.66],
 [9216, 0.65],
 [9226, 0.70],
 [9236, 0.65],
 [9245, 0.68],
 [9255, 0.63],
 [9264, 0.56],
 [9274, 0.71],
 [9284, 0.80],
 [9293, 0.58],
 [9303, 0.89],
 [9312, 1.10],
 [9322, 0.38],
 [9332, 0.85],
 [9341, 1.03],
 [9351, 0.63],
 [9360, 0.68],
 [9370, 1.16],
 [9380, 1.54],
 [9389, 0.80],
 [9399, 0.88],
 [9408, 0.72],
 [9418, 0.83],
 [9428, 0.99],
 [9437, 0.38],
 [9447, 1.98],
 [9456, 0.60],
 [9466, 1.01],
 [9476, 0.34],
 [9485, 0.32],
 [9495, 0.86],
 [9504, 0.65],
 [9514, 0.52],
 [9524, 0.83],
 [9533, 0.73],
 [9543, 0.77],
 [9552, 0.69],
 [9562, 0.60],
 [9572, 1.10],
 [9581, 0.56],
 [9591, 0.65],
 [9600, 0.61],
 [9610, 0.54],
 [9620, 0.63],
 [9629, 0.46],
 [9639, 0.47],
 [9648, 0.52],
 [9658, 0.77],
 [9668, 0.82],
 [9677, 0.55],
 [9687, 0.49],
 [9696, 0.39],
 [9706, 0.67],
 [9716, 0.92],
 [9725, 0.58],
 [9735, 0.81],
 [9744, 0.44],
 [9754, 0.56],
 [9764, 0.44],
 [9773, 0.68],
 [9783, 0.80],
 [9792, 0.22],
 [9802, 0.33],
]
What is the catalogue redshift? 0.119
